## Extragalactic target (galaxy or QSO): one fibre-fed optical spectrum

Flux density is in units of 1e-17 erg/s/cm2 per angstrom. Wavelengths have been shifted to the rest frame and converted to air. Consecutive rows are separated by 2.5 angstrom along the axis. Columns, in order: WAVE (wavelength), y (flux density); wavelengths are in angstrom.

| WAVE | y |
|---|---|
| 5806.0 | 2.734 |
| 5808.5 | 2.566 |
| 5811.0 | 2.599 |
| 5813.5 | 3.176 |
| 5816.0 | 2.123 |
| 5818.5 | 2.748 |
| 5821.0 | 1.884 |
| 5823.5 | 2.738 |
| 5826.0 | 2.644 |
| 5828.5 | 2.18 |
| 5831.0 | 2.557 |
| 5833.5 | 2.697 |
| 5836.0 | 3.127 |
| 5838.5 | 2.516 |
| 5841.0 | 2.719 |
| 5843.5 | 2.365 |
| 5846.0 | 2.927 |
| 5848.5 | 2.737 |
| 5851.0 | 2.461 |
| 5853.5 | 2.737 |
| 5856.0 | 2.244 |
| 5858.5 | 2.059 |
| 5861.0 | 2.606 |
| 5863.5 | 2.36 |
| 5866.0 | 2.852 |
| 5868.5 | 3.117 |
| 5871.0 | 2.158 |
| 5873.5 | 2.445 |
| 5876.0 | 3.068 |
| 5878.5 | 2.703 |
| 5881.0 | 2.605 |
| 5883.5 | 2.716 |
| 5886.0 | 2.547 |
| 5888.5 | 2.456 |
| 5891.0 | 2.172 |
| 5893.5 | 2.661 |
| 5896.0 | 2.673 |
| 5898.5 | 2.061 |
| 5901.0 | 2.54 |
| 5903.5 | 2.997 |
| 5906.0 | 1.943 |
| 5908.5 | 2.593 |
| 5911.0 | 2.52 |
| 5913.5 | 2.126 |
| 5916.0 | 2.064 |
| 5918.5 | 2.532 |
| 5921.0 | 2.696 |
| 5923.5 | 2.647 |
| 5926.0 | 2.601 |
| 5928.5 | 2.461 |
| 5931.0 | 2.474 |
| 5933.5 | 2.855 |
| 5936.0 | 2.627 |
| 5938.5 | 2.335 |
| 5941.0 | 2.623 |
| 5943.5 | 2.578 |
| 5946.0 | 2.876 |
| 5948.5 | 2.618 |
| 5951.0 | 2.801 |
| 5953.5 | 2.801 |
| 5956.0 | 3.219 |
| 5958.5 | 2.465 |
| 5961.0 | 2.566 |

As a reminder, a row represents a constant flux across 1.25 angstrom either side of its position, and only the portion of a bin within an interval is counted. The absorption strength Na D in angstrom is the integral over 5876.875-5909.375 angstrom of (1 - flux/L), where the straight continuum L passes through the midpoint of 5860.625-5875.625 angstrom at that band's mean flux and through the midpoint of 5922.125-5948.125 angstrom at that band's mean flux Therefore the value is 1.18 angstrom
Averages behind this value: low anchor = 2.62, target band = 2.52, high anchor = 2.61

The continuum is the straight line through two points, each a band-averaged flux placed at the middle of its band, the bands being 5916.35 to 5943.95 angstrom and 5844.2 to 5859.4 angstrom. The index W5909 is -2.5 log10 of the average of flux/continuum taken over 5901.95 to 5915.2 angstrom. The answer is 0.06 mag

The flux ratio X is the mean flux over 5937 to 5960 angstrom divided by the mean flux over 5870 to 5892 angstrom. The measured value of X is 1.06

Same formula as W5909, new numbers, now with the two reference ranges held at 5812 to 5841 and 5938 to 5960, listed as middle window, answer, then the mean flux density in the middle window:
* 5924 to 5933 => 0.058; 2.55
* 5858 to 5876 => 0.024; 2.57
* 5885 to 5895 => 0.081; 2.46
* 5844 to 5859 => 0.029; 2.54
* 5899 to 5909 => 0.079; 2.48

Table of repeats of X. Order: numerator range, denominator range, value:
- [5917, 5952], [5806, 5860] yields 1.02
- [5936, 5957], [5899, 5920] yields 1.13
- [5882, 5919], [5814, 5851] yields 0.95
